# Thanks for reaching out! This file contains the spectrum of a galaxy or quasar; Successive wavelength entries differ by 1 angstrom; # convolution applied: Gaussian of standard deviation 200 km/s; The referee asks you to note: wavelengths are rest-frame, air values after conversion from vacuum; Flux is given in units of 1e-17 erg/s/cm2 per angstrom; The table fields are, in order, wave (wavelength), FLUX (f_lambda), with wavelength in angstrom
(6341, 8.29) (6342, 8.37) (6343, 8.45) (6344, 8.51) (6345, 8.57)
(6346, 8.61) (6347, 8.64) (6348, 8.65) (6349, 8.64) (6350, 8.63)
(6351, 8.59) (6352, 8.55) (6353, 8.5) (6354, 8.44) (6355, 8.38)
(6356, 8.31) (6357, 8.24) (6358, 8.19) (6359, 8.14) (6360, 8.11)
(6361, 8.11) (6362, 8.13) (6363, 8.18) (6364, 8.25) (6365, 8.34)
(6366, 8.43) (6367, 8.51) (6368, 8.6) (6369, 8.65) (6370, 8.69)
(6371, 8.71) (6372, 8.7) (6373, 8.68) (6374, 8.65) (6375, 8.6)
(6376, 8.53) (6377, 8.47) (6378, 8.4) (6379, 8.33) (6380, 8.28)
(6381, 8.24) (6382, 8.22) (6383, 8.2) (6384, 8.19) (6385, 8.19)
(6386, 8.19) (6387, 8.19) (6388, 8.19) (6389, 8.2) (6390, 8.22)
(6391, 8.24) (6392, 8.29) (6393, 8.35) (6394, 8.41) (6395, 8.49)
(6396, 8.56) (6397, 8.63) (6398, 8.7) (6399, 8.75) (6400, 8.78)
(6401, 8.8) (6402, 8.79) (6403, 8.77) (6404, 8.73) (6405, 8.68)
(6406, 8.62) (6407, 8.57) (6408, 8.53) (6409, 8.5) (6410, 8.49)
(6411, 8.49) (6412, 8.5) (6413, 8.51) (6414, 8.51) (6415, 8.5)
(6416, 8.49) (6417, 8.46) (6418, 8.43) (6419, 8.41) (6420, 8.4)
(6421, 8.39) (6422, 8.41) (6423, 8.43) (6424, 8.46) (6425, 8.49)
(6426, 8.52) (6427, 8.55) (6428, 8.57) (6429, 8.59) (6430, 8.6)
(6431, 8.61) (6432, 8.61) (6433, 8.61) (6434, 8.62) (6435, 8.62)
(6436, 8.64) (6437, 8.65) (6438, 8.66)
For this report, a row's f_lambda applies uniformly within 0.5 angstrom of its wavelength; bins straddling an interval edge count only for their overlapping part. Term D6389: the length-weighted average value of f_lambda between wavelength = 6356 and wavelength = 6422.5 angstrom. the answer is 8.44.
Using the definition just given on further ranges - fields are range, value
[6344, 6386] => 8.42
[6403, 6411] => 8.59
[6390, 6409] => 8.58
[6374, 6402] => 8.41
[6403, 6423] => 8.51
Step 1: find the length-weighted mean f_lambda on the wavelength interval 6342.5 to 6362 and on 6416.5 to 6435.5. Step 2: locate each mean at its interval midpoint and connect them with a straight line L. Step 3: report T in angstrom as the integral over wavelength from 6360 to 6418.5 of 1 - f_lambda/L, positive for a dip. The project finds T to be 0.08 angstrom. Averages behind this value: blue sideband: 8.43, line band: 8.46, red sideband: 8.51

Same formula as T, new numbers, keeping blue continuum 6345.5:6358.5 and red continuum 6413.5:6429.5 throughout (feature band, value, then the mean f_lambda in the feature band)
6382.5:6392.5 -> 0.3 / 8.21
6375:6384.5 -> 0.2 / 8.33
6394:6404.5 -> -0.3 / 8.69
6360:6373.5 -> 0.1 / 8.45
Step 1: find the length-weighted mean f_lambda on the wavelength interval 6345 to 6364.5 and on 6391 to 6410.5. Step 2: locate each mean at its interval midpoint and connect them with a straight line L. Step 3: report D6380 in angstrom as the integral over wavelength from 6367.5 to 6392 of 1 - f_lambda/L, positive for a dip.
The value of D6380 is 0.3 angstrom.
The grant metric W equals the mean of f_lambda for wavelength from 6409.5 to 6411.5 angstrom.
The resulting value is 8.49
